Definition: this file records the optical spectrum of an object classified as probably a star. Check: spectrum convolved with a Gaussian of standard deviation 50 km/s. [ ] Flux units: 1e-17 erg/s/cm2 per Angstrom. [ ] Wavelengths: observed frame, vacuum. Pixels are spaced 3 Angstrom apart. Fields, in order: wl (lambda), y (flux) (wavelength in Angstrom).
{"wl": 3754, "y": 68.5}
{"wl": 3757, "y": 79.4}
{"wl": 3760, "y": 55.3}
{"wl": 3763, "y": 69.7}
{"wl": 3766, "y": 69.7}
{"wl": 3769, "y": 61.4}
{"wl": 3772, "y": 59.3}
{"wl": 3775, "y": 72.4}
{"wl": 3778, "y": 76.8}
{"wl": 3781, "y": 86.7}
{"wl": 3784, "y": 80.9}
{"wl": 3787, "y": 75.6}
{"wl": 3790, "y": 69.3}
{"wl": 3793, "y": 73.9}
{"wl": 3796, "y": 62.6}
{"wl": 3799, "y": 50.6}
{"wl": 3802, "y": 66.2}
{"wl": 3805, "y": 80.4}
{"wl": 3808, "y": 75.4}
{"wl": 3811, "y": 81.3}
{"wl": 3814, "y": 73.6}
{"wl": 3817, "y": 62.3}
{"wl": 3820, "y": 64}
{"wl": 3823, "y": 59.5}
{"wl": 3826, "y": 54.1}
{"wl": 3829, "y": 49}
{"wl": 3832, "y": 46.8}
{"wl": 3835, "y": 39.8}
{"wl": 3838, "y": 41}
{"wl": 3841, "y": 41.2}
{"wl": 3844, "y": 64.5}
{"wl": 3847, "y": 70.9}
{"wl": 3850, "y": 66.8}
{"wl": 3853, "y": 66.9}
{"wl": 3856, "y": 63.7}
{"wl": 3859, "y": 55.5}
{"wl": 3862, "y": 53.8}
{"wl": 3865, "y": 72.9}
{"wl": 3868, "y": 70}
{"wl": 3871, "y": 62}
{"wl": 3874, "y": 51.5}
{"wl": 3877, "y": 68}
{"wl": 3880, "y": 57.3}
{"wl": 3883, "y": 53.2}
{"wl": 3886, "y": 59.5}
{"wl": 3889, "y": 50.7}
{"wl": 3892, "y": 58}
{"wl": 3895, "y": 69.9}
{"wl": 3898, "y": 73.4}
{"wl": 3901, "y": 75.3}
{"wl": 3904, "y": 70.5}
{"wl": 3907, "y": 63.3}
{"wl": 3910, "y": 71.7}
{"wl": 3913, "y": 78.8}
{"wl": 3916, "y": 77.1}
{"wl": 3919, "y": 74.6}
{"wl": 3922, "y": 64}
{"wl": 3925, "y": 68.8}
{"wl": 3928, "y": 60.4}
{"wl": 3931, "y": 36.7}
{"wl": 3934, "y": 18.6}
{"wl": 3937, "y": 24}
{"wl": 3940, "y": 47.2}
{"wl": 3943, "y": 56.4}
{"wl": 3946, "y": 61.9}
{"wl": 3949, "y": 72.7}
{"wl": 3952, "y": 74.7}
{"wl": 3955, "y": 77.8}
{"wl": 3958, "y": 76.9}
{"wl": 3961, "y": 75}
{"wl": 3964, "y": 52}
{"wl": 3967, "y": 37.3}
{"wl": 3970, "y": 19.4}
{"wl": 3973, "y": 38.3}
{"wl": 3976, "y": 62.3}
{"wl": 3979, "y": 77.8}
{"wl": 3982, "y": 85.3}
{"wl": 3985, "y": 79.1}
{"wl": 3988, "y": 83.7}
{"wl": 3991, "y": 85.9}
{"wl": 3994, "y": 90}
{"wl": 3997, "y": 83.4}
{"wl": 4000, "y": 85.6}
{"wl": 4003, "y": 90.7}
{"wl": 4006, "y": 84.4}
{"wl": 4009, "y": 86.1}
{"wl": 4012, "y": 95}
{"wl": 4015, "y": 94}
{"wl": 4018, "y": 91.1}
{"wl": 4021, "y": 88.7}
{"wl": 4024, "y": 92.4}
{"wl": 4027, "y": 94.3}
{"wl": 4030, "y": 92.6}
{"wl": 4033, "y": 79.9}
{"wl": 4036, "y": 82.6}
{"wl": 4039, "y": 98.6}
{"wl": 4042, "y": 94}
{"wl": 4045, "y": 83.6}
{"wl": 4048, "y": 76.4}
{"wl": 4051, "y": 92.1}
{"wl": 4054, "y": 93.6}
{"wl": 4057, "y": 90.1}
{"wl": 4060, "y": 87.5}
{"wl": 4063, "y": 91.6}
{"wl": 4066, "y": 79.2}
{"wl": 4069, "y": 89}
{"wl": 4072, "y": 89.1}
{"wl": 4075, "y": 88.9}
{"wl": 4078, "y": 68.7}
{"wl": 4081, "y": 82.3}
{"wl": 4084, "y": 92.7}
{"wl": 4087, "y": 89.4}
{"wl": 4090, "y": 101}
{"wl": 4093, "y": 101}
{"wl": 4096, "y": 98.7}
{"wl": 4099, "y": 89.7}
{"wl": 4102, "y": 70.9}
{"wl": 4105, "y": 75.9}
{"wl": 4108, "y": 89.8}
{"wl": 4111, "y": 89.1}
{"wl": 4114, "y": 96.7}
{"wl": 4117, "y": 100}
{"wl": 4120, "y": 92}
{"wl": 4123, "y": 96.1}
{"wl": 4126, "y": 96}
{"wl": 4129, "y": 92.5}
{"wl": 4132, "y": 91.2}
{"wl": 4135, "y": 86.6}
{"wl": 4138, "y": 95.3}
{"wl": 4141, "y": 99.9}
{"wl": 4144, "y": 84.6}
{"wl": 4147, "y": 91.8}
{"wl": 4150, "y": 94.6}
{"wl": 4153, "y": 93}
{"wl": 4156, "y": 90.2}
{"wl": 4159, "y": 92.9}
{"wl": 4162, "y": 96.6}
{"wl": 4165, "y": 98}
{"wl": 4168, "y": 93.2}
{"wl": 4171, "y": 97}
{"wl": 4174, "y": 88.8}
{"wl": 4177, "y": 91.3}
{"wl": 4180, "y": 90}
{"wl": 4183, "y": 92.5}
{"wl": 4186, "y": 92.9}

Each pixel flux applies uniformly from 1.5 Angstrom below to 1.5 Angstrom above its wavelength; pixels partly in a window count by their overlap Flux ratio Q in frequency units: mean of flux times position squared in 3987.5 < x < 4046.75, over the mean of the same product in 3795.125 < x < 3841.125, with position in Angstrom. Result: 1.65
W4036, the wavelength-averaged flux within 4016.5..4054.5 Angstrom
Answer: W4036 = 89.1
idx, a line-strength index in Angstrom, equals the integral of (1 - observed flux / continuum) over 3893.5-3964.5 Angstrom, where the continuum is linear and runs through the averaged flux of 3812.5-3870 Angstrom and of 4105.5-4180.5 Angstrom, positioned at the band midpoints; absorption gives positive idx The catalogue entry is 5.1 Angstrom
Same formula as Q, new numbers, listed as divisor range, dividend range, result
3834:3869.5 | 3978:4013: 1.55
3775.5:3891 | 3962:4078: 1.42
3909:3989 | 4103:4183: 1.67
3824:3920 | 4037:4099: 1.60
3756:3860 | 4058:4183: 1.65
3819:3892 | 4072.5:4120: 1.75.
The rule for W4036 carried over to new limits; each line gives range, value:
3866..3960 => 62.2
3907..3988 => 60.8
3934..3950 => 48.6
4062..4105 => 87.6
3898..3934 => 65.6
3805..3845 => 58.6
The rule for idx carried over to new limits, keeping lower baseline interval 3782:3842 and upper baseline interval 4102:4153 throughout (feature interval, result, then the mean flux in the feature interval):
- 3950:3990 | 6.32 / 65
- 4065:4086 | 0.53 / 84.5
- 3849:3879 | 2.00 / 63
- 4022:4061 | -2.56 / 89.1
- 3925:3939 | 6.57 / 39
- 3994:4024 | -3.11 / 89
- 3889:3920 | 0.43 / 70.2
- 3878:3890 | 2.32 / 55.9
